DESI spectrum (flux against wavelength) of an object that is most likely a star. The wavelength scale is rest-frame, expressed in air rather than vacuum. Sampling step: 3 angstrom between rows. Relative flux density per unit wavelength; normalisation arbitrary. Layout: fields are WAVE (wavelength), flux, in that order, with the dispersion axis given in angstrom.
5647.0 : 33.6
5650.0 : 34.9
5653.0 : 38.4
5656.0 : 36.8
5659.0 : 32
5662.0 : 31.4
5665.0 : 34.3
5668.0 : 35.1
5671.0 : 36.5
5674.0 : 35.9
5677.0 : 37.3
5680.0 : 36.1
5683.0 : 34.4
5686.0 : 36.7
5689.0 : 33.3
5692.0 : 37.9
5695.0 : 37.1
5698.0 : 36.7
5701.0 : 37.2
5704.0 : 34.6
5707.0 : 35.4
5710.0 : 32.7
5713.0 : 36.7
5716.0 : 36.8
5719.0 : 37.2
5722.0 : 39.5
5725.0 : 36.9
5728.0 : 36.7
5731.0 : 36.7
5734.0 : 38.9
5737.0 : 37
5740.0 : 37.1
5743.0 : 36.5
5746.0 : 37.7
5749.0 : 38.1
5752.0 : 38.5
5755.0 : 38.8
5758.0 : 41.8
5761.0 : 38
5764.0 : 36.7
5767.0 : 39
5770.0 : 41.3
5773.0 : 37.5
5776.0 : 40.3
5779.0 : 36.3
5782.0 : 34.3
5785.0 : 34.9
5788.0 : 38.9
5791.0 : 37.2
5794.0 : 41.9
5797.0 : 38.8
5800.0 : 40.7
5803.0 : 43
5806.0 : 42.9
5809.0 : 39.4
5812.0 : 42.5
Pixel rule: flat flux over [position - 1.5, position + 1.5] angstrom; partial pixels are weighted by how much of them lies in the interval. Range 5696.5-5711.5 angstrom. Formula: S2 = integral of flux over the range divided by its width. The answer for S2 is 35.3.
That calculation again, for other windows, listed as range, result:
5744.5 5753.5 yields 38.1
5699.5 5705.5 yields 35.9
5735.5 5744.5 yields 36.9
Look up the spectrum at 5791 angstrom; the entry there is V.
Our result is 37.2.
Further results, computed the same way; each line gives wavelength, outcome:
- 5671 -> 36.5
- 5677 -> 37.3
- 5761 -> 38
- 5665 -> 34.3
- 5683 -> 34.4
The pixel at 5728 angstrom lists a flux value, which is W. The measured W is 36.7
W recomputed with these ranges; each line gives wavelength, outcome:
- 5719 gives 37.2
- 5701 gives 37.2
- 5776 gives 40.3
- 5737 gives 37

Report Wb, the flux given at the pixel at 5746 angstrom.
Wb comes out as 37.7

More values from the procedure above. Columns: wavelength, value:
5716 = 36.8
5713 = 36.7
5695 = 37.1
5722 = 39.5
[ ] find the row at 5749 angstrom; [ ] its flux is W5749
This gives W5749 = 38.1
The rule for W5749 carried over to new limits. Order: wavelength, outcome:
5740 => 37.1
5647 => 33.6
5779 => 36.3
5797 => 38.8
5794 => 41.9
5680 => 36.1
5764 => 36.7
